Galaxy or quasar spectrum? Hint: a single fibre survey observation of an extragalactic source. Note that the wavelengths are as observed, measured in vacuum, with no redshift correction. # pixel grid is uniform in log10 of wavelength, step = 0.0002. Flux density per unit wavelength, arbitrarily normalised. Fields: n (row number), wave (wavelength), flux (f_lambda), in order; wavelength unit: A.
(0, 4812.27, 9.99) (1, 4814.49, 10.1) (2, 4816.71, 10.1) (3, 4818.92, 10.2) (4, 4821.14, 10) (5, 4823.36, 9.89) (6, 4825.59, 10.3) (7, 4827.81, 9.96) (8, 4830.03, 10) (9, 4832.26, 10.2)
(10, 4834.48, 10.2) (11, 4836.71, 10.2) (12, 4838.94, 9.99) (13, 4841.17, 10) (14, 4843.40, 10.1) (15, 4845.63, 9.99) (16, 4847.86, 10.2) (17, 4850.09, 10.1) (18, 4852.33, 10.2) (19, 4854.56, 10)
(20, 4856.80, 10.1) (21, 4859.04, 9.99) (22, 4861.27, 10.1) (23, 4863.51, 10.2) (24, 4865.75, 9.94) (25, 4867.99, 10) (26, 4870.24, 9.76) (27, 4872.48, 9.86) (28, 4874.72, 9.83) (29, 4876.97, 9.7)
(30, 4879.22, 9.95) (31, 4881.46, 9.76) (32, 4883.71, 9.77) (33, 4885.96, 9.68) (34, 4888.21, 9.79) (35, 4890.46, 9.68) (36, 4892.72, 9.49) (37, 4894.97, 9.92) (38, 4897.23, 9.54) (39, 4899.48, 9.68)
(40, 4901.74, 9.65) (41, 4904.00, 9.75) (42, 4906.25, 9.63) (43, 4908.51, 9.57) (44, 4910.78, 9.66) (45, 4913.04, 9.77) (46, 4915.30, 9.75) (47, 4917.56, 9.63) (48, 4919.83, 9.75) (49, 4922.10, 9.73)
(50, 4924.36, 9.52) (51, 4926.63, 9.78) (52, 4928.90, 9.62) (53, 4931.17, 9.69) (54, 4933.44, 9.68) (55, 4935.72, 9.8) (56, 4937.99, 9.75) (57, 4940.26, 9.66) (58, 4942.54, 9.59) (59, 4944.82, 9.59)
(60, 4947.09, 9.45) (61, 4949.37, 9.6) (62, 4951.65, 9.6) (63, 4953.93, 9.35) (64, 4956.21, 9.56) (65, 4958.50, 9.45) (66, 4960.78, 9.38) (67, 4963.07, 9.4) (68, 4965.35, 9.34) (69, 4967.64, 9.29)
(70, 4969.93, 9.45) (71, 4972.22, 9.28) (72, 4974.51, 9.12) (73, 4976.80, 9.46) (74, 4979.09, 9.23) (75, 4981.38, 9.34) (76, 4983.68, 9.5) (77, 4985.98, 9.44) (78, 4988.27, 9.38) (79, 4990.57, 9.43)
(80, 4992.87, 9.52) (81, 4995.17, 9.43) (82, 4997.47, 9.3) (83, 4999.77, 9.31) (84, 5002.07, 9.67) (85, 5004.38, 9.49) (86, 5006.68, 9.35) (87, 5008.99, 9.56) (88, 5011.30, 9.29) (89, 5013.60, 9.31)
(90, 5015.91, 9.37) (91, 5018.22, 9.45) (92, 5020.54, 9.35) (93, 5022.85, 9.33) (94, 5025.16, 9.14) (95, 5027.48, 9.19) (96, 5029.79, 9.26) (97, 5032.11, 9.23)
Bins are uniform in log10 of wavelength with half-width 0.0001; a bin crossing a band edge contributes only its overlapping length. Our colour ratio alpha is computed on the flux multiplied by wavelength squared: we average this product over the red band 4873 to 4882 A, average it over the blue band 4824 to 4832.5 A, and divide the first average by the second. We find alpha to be 0.99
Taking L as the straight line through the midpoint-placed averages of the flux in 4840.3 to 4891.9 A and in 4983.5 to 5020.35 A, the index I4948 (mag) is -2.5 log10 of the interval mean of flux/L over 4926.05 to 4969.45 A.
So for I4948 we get 0.009 mag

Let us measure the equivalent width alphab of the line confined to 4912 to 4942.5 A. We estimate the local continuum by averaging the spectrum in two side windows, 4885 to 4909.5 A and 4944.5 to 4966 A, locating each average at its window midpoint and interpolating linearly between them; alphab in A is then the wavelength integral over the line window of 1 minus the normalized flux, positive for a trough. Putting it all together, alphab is -0.4 A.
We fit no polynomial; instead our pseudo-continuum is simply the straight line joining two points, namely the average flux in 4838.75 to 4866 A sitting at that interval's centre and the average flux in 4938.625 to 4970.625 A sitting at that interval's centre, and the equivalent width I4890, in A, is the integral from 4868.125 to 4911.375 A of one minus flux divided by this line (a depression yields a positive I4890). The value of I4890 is 0.6 A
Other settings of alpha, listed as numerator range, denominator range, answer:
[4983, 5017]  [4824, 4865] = 0.99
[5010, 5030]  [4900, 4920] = 1.00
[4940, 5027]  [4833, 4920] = 1.00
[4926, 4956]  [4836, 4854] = 0.99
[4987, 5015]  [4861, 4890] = 1.01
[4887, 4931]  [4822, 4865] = 0.99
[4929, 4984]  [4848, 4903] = 0.99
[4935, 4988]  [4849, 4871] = 0.98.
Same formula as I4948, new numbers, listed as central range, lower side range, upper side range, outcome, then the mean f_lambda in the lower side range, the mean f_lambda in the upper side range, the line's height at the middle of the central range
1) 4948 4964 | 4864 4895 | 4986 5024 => 0.01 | 9.8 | 9.41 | 9.56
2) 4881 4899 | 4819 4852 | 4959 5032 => 0.02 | 10.1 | 9.37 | 9.84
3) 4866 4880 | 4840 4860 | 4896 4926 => 0.01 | 10.1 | 9.67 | 9.92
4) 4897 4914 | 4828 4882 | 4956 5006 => 0.01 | 10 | 9.39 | 9.77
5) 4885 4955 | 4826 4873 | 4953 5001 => 0.00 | 10.1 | 9.38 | 9.68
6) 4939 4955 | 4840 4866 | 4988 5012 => 0.01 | 10.1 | 9.43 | 9.67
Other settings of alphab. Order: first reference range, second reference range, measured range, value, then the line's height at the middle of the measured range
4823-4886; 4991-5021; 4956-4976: 0.45 A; 9.57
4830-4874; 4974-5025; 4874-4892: 0.28 A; 9.92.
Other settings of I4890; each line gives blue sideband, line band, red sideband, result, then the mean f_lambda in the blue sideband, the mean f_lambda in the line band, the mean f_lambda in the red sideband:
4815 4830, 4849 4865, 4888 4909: -0.33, 10.1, 10.1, 9.67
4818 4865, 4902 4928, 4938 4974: 0.02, 10.1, 9.68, 9.47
